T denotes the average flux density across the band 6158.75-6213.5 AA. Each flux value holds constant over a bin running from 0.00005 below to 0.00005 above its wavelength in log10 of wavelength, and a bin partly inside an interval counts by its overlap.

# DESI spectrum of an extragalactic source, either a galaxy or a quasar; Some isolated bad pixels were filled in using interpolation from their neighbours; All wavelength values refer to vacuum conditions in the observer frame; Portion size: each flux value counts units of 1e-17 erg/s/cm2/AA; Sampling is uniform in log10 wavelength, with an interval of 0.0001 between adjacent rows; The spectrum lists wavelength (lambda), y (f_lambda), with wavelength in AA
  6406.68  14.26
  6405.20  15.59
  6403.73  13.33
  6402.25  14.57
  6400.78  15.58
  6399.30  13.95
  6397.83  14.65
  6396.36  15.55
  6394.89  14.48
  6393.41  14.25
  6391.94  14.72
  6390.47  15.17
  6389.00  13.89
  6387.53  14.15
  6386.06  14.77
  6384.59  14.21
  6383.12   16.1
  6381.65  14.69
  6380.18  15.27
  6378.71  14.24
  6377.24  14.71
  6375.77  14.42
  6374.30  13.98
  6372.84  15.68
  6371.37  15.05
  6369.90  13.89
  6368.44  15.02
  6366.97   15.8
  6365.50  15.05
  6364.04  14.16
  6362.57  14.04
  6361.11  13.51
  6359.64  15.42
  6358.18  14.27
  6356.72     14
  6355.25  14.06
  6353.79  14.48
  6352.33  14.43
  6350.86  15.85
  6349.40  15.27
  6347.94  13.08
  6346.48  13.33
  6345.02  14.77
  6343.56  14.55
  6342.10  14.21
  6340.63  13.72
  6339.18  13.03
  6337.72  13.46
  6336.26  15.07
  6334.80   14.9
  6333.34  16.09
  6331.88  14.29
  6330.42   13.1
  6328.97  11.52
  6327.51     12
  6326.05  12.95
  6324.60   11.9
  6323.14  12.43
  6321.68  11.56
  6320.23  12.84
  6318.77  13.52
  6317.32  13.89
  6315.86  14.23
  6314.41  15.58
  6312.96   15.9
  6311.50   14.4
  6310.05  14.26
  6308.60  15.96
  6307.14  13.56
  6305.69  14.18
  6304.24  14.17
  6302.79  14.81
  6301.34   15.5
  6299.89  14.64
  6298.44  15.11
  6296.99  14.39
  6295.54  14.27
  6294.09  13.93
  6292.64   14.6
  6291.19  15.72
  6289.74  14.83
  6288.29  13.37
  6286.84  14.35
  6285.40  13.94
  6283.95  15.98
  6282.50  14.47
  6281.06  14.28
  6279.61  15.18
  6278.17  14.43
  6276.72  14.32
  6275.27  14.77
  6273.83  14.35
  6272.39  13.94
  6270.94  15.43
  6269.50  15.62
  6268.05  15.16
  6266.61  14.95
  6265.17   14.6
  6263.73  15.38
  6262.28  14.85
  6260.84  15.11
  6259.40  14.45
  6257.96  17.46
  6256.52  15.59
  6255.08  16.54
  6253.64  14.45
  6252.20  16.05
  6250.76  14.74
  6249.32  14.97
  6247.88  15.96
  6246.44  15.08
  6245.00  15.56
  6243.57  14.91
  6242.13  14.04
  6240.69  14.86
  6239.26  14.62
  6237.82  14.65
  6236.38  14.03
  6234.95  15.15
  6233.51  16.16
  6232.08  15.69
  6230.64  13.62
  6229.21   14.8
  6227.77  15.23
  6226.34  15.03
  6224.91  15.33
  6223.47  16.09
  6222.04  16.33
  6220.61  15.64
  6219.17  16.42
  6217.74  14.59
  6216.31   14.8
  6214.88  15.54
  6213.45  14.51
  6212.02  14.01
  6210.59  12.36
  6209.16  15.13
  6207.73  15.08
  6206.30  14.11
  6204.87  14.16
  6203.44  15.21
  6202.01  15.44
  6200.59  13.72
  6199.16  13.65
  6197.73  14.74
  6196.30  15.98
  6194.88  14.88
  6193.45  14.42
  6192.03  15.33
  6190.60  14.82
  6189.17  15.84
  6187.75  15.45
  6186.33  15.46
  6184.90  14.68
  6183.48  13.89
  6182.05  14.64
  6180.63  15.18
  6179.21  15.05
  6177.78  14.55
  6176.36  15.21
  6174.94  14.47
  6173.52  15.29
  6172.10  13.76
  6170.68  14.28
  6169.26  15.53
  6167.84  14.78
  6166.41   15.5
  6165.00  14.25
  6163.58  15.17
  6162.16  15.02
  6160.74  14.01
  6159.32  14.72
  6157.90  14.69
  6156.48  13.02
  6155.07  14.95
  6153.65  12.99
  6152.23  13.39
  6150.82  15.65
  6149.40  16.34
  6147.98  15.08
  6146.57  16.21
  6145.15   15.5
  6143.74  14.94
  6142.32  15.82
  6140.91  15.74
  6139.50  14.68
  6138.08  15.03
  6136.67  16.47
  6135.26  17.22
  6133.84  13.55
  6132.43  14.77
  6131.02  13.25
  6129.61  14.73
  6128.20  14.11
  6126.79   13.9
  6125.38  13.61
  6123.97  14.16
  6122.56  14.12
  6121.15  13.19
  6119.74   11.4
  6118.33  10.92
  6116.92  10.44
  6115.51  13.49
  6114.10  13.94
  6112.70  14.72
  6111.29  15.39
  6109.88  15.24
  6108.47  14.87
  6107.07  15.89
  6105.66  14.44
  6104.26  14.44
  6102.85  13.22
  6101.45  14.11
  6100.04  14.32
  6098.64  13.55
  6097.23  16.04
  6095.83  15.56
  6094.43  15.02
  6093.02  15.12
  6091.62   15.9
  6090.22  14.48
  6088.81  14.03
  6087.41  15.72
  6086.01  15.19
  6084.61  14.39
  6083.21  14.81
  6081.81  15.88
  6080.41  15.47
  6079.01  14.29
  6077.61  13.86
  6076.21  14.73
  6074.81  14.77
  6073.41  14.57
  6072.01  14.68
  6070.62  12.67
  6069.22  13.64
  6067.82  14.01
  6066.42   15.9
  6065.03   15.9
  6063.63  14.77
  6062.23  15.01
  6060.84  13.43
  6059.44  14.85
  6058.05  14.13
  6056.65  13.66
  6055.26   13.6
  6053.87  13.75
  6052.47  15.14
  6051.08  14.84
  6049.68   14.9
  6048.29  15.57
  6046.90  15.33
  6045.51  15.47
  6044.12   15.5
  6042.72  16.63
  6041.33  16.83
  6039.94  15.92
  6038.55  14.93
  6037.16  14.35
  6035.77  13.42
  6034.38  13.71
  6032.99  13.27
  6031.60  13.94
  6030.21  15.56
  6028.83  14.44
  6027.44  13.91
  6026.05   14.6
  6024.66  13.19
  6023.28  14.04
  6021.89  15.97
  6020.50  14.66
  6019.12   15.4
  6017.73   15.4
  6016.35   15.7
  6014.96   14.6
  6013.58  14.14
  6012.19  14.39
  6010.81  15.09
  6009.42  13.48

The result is 14.7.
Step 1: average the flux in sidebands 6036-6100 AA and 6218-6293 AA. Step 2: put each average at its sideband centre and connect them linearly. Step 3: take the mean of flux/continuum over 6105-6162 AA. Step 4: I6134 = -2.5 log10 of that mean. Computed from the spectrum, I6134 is 0.037 mag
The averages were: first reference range 14.8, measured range 14.4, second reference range 15.1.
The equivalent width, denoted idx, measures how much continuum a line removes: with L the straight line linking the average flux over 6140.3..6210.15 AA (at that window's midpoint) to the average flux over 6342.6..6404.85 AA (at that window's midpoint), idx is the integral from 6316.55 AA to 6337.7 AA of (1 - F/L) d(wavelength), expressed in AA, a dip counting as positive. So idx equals 1.9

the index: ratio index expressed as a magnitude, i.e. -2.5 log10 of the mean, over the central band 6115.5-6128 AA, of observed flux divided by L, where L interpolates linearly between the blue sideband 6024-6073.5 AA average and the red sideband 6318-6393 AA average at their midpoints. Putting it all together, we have 0.13 mag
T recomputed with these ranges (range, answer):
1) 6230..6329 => 14.6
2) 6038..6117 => 14.8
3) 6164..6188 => 14.8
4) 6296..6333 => 13.9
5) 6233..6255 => 15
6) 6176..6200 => 14.9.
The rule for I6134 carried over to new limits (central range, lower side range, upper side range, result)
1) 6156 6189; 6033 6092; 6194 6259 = 0.01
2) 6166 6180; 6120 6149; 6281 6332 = -0.02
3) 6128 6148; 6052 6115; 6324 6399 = -0.04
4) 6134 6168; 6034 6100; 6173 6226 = -0.01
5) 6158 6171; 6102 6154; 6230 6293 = -0.02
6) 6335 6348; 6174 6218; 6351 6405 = 0.05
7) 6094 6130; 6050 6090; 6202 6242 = 0.05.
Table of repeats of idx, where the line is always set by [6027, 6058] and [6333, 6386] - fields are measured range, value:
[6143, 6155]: -0.27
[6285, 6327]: 1.22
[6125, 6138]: 0.02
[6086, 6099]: -0.33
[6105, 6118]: 0.47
